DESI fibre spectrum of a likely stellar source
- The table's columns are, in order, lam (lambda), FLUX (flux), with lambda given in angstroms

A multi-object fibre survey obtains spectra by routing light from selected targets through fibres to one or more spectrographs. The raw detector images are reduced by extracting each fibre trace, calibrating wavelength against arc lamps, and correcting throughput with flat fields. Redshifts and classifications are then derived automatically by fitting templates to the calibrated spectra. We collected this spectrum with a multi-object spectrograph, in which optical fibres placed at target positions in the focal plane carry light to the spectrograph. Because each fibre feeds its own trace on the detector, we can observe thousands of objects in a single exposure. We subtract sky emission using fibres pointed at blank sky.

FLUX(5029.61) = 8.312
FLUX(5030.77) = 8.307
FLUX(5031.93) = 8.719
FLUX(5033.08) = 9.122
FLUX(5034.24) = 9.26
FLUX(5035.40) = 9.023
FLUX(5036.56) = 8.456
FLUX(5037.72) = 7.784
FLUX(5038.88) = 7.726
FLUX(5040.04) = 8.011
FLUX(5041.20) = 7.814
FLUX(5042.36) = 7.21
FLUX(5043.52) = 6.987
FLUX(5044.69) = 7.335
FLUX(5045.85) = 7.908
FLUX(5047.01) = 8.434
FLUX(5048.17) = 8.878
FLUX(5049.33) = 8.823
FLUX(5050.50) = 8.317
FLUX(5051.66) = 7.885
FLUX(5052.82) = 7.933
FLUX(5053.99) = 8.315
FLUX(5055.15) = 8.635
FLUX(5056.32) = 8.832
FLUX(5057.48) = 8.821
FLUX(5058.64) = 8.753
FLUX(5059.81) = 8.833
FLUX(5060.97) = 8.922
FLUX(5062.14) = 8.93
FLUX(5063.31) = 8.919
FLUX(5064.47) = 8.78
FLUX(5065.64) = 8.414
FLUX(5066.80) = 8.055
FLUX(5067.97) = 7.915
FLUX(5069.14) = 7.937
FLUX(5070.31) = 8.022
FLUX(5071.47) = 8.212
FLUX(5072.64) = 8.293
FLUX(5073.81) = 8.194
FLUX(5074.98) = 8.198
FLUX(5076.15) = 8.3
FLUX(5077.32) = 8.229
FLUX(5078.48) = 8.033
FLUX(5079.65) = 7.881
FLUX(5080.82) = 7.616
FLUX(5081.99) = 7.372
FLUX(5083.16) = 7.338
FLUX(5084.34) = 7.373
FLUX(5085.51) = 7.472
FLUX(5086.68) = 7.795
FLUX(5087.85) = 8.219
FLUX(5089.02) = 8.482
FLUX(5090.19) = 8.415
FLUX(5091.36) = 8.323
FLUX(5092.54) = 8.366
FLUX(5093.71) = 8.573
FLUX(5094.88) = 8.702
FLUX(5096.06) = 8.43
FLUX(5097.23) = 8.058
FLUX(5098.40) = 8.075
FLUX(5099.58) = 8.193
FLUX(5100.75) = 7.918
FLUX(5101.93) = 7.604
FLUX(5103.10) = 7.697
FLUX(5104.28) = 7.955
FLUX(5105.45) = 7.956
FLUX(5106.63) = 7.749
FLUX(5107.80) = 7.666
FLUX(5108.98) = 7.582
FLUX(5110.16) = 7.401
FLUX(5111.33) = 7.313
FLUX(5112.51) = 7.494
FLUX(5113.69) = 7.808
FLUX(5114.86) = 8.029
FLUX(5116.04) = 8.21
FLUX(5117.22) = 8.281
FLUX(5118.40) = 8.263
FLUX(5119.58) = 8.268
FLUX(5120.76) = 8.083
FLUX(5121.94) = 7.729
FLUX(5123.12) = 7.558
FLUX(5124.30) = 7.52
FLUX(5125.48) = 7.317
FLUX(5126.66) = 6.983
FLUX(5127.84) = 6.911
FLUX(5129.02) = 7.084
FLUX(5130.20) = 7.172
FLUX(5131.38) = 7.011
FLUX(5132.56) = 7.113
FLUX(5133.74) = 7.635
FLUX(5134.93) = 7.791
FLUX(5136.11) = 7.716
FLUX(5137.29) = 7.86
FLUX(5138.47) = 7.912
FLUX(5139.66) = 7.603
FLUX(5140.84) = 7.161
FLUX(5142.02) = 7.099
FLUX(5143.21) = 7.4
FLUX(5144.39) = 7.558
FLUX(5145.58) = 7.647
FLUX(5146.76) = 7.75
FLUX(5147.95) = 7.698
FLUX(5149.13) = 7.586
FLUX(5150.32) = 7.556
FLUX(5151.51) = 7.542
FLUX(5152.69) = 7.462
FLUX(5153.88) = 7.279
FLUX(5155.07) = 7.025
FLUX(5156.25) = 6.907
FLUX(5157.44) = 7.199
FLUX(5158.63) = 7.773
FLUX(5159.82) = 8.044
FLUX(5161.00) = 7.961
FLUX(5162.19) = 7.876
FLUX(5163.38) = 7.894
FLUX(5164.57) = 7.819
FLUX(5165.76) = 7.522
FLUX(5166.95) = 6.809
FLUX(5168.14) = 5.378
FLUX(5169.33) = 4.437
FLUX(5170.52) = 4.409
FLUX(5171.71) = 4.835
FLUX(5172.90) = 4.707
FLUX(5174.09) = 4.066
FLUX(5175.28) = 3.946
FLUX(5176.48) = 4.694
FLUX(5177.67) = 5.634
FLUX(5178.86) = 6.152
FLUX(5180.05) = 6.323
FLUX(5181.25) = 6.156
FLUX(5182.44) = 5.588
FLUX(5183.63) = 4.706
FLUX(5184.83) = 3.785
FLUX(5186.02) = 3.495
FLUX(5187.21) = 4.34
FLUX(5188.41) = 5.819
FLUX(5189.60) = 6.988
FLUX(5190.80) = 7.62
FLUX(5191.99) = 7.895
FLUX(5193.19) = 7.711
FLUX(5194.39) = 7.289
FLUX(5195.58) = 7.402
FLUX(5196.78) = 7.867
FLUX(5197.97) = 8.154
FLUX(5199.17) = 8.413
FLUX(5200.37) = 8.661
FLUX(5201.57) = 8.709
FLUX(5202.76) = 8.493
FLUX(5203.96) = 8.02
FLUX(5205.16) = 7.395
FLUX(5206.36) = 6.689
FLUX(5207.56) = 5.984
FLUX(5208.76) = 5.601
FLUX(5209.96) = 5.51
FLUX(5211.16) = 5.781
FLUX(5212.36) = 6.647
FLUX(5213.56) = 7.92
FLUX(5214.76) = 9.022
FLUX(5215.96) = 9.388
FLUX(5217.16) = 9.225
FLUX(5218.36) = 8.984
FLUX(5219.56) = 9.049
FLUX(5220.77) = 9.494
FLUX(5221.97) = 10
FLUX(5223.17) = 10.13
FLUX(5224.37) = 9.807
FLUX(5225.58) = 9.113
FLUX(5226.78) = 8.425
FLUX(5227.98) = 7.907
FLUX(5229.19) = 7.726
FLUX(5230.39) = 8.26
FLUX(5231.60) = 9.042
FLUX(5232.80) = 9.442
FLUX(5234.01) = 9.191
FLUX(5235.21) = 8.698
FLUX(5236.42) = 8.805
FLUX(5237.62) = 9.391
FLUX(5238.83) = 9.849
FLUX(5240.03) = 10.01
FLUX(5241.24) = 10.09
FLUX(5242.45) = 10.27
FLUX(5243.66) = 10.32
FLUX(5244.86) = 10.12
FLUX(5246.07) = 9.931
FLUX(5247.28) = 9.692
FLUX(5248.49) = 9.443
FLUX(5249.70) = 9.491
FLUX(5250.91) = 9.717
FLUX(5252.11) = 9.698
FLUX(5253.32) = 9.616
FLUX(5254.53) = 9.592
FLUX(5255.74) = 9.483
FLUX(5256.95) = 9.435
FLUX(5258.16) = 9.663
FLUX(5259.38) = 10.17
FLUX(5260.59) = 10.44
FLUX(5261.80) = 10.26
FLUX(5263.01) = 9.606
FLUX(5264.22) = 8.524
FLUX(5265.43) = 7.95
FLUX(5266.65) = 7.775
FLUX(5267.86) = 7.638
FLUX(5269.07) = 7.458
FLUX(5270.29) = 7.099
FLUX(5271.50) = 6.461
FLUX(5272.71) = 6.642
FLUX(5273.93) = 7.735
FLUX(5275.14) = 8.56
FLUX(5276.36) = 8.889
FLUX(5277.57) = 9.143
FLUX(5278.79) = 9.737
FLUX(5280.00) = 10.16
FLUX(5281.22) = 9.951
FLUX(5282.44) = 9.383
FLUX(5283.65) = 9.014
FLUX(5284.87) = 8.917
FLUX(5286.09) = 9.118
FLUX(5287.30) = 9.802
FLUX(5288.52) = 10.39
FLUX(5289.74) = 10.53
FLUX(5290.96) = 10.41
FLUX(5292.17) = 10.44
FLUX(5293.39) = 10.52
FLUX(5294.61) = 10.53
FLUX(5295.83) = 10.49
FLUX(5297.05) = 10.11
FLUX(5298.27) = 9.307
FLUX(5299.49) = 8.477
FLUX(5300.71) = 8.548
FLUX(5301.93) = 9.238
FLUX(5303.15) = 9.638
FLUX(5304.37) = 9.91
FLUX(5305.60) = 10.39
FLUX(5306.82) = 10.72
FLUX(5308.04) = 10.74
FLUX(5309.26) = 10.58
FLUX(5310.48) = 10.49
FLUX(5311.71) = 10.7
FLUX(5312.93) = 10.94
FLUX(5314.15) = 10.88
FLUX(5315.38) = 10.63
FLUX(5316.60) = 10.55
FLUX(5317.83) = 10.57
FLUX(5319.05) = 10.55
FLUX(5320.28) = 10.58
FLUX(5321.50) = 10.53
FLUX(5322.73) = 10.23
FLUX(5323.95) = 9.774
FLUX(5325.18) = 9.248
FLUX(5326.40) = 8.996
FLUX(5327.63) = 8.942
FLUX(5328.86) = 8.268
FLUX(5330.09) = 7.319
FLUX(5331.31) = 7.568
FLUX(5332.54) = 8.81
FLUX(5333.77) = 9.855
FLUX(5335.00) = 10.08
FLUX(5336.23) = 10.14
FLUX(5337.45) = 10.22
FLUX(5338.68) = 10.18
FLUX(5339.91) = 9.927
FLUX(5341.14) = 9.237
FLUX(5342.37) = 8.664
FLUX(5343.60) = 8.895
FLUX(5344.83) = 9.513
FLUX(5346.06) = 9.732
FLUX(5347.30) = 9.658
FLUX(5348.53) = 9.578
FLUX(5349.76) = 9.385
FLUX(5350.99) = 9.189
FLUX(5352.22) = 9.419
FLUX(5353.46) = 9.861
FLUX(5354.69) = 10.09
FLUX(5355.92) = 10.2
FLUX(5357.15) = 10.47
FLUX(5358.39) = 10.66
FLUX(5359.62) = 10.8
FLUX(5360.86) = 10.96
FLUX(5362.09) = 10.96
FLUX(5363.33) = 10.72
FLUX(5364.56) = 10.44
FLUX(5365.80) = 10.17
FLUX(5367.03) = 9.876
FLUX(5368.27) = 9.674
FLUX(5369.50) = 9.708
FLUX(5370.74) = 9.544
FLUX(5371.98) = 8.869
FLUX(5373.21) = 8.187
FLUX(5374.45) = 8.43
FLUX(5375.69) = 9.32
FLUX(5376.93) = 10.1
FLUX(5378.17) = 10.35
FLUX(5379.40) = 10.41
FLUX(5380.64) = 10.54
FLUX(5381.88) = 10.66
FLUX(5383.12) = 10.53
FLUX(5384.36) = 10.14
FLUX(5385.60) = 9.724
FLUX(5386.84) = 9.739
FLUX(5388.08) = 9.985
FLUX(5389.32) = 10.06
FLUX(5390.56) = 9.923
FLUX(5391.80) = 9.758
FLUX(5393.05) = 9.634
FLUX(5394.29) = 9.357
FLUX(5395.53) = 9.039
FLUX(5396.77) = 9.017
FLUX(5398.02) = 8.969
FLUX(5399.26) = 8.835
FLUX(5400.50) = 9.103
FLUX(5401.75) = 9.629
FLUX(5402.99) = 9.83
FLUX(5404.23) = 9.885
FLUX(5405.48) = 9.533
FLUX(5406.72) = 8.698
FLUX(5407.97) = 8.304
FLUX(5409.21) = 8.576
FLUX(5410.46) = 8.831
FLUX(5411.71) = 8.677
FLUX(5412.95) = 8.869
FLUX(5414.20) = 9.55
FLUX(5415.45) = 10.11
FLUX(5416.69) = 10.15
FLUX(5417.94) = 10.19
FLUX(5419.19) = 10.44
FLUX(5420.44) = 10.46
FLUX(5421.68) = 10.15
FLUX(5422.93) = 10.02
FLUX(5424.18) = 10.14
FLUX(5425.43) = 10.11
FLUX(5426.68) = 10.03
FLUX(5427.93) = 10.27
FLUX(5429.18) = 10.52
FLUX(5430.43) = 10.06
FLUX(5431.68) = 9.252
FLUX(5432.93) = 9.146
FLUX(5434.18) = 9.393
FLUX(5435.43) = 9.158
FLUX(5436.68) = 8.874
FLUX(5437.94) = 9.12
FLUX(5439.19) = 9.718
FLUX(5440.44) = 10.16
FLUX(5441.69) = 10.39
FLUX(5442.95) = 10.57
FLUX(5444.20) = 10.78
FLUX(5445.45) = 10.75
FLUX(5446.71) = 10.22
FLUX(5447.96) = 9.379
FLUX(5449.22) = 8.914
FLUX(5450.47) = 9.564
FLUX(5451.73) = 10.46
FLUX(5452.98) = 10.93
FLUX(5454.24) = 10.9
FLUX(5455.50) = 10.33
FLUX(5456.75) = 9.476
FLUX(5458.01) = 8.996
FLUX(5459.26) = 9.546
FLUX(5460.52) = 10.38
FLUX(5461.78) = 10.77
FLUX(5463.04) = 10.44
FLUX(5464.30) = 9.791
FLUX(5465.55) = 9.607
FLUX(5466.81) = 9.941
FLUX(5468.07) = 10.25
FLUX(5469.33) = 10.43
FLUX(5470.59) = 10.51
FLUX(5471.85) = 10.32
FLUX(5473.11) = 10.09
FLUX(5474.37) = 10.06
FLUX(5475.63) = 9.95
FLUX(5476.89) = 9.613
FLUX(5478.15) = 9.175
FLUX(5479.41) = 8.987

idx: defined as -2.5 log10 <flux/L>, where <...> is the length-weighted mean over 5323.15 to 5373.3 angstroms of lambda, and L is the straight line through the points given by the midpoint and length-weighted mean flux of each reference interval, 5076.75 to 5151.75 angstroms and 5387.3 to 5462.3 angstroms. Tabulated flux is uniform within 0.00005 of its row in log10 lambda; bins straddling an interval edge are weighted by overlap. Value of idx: -0.04 mag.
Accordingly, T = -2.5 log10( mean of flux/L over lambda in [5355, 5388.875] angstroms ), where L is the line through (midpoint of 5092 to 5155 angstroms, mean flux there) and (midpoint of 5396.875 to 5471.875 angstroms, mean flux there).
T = -0.07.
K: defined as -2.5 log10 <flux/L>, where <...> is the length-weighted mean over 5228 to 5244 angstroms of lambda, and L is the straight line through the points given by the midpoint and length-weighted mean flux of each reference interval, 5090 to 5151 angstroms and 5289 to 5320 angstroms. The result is 0.01 mag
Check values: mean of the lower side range 7.74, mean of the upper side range 10.2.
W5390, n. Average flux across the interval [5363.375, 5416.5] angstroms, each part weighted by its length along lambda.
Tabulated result 9.56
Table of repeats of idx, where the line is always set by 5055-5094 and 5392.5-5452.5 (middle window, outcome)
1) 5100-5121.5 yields 0.072 mag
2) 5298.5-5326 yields -0.107 mag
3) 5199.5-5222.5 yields 0.113 mag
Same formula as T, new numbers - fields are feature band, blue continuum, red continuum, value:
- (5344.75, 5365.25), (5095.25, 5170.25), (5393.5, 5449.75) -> -0.11 mag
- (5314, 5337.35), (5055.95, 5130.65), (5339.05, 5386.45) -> -0.01 mag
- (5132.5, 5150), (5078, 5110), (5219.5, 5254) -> 0.12 mag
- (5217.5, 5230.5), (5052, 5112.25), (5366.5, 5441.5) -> -0.03 mag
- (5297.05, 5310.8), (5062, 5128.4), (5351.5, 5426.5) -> -0.07 mag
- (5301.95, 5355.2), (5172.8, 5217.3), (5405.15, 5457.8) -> -0.17 mag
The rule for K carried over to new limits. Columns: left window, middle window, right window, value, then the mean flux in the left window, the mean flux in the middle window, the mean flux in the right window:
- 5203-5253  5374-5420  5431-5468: 0.00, 8.77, 9.6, 9.9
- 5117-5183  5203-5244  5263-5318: -0.03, 6.97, 8.55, 9.45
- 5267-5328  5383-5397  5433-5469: 0.01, 9.6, 9.74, 9.95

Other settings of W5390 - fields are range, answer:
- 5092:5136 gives 7.77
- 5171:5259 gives 7.91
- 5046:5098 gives 8.27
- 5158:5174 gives 6.5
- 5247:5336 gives 9.49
